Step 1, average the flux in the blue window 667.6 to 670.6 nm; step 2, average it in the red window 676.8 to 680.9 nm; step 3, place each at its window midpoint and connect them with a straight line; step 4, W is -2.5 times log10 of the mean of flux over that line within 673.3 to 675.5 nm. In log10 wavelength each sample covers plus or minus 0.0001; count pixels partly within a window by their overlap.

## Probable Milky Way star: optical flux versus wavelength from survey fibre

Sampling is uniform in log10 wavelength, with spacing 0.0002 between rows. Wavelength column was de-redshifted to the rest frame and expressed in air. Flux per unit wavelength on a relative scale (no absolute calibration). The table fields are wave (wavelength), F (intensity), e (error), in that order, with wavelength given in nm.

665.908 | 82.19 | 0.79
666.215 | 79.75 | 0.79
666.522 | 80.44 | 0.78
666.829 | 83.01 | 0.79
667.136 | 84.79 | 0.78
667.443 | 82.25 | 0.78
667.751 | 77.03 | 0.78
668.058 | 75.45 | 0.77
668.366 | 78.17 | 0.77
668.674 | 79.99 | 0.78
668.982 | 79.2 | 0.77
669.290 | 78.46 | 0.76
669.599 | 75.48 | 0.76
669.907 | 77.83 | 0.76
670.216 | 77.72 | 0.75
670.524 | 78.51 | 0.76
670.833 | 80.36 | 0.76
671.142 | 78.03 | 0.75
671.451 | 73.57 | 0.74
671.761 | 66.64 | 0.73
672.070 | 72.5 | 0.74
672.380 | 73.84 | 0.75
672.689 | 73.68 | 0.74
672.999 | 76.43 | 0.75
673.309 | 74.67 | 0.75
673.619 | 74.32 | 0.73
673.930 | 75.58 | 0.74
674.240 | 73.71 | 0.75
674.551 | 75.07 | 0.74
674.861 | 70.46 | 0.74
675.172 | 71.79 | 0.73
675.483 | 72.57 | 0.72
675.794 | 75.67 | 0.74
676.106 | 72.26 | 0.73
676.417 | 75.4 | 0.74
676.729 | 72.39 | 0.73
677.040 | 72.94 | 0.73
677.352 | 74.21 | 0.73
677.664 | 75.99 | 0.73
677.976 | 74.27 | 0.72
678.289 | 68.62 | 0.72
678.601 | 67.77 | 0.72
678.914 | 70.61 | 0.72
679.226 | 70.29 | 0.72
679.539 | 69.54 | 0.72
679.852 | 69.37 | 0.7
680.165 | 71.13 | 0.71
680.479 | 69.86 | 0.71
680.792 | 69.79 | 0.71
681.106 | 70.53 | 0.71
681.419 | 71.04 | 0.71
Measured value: 0.01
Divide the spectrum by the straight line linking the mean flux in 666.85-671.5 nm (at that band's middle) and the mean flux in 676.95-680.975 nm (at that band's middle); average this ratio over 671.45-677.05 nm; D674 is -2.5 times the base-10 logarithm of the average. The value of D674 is 0.02 mag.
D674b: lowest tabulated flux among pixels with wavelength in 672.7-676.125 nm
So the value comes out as 70.46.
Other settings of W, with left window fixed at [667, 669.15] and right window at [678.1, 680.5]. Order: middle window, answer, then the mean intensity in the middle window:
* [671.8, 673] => 0.04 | 73.1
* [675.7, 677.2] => -0.02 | 73.6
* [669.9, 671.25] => -0.02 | 78.6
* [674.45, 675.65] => 0.01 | 72.4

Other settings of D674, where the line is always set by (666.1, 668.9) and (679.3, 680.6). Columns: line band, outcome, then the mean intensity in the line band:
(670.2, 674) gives 0.02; 75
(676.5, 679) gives -0.01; 72.2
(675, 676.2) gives 0.01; 73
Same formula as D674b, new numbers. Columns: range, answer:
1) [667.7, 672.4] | 66.64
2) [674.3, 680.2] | 67.77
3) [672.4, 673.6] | 73.68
